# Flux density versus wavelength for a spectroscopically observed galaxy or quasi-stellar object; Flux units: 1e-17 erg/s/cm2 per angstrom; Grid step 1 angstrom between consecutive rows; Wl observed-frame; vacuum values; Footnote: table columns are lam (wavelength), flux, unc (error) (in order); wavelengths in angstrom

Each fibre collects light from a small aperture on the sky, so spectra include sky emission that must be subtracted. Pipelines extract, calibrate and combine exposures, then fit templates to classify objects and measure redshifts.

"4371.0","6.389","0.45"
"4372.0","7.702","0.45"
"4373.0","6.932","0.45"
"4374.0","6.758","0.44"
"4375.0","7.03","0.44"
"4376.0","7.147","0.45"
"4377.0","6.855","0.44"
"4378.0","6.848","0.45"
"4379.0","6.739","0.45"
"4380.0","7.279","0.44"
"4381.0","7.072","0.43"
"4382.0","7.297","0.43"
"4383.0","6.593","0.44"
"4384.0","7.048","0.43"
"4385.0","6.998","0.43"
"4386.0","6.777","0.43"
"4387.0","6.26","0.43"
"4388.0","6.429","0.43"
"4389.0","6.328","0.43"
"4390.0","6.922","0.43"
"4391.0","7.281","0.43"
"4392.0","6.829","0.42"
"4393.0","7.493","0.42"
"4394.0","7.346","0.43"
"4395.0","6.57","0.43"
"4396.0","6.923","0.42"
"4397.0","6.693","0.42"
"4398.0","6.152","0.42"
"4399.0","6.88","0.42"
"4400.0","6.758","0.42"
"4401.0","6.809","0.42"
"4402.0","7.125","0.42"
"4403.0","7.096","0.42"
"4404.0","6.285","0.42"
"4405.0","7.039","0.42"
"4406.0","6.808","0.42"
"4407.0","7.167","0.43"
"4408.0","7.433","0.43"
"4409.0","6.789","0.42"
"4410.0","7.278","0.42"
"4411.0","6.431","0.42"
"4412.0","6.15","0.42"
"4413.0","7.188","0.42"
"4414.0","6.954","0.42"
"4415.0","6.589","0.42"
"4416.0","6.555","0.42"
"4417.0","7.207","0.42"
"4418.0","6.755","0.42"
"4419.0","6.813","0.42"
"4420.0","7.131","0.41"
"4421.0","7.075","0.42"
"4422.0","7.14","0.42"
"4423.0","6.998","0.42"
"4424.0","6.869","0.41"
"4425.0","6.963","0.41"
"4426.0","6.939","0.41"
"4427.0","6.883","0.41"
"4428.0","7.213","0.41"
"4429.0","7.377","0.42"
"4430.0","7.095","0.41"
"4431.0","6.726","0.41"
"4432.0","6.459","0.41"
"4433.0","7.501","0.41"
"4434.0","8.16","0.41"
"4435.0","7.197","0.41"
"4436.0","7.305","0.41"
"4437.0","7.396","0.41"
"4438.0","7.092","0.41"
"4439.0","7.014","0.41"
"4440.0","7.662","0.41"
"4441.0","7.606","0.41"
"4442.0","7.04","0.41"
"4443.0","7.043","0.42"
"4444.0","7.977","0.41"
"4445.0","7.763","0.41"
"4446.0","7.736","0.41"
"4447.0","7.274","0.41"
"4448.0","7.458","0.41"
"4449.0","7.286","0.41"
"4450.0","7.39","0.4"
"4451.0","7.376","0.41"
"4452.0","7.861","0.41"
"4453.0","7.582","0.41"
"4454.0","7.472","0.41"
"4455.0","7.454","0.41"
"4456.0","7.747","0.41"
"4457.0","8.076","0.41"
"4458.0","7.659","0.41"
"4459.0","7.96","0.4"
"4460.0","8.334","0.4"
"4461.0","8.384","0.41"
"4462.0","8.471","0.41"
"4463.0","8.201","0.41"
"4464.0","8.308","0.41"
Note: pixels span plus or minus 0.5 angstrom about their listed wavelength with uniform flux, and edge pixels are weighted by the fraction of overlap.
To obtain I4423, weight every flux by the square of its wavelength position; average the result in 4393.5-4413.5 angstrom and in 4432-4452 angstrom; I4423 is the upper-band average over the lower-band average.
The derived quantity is 1.10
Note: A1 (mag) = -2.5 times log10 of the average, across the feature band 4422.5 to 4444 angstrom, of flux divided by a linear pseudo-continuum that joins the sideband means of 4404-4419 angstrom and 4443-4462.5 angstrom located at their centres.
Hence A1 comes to 0.02 mag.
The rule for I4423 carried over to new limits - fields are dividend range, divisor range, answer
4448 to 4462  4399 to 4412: 1.15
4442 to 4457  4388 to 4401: 1.13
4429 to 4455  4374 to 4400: 1.10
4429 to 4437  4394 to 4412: 1.07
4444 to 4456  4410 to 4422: 1.12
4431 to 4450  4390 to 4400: 1.09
